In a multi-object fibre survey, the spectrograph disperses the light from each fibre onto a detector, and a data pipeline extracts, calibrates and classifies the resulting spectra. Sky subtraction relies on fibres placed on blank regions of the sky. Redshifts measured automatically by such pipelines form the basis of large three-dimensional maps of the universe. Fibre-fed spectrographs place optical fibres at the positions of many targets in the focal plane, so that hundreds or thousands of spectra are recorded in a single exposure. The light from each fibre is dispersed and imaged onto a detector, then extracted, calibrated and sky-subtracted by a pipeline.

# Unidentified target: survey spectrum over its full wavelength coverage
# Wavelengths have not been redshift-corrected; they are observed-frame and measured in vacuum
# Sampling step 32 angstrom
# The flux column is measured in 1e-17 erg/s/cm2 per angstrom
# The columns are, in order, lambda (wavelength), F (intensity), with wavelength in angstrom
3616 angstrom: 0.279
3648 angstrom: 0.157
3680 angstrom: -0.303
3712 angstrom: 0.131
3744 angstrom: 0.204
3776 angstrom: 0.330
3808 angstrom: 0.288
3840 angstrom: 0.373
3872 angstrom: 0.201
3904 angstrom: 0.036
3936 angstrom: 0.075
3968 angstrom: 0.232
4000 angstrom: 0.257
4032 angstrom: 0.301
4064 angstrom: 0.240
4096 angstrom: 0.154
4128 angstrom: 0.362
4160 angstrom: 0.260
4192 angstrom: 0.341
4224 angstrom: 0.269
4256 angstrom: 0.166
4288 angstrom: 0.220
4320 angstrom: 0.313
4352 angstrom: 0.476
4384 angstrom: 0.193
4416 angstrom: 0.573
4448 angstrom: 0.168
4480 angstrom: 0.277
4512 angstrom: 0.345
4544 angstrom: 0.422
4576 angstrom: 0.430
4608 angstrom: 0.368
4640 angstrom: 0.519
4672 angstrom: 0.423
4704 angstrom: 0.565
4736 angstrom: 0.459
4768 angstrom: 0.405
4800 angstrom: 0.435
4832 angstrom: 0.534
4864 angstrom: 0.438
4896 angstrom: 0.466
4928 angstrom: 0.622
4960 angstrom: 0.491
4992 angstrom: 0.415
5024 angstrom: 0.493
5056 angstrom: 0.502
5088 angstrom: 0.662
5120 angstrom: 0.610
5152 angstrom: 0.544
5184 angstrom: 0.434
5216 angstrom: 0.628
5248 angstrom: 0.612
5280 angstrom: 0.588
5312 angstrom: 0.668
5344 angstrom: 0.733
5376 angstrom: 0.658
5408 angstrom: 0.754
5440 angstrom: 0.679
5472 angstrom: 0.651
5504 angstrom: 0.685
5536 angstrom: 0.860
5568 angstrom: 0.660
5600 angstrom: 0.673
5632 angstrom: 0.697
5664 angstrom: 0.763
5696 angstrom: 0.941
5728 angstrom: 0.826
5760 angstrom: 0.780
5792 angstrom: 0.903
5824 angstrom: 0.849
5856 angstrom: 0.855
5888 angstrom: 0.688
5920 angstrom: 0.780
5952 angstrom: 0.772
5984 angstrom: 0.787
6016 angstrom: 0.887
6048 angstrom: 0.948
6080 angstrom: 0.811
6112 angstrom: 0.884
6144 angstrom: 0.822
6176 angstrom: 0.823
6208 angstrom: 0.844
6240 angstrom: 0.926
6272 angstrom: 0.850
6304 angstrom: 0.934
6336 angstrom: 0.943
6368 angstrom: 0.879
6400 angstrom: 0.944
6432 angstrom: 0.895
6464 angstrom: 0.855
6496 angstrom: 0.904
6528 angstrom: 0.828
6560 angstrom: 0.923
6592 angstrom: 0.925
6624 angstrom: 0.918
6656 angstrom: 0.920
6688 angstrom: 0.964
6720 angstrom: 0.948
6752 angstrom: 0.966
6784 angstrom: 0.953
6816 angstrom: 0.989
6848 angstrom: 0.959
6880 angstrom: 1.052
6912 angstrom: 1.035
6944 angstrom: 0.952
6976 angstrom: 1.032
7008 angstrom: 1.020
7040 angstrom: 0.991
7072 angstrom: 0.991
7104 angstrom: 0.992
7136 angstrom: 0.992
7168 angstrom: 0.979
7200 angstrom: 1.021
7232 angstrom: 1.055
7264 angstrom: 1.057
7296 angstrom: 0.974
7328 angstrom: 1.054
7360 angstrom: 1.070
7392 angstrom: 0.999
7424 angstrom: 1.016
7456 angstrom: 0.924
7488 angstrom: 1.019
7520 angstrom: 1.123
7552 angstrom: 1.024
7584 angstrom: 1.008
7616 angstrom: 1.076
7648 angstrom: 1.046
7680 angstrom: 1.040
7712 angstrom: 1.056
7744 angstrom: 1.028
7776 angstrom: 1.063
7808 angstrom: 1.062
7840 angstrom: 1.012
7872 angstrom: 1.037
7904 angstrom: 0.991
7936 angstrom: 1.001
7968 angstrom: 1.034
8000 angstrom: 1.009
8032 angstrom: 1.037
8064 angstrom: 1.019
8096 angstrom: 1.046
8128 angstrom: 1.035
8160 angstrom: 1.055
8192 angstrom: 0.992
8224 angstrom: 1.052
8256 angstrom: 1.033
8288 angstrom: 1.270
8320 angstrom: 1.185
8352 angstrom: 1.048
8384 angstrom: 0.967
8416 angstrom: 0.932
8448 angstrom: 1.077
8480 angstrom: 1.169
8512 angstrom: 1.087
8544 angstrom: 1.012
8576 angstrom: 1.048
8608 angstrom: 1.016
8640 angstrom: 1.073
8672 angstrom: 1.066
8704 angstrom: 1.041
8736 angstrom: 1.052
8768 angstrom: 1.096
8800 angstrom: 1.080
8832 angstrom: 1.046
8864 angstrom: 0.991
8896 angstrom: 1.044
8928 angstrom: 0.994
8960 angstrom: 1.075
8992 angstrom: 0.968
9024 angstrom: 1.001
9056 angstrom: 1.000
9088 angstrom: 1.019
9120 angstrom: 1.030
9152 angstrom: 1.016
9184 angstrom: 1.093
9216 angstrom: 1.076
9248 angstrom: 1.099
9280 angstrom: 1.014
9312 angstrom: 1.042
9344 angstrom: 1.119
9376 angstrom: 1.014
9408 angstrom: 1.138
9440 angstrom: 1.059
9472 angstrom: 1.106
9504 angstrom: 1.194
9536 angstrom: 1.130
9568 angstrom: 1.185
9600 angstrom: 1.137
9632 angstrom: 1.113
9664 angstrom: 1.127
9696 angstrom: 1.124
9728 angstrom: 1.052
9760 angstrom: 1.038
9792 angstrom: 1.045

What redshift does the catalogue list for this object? 0.263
